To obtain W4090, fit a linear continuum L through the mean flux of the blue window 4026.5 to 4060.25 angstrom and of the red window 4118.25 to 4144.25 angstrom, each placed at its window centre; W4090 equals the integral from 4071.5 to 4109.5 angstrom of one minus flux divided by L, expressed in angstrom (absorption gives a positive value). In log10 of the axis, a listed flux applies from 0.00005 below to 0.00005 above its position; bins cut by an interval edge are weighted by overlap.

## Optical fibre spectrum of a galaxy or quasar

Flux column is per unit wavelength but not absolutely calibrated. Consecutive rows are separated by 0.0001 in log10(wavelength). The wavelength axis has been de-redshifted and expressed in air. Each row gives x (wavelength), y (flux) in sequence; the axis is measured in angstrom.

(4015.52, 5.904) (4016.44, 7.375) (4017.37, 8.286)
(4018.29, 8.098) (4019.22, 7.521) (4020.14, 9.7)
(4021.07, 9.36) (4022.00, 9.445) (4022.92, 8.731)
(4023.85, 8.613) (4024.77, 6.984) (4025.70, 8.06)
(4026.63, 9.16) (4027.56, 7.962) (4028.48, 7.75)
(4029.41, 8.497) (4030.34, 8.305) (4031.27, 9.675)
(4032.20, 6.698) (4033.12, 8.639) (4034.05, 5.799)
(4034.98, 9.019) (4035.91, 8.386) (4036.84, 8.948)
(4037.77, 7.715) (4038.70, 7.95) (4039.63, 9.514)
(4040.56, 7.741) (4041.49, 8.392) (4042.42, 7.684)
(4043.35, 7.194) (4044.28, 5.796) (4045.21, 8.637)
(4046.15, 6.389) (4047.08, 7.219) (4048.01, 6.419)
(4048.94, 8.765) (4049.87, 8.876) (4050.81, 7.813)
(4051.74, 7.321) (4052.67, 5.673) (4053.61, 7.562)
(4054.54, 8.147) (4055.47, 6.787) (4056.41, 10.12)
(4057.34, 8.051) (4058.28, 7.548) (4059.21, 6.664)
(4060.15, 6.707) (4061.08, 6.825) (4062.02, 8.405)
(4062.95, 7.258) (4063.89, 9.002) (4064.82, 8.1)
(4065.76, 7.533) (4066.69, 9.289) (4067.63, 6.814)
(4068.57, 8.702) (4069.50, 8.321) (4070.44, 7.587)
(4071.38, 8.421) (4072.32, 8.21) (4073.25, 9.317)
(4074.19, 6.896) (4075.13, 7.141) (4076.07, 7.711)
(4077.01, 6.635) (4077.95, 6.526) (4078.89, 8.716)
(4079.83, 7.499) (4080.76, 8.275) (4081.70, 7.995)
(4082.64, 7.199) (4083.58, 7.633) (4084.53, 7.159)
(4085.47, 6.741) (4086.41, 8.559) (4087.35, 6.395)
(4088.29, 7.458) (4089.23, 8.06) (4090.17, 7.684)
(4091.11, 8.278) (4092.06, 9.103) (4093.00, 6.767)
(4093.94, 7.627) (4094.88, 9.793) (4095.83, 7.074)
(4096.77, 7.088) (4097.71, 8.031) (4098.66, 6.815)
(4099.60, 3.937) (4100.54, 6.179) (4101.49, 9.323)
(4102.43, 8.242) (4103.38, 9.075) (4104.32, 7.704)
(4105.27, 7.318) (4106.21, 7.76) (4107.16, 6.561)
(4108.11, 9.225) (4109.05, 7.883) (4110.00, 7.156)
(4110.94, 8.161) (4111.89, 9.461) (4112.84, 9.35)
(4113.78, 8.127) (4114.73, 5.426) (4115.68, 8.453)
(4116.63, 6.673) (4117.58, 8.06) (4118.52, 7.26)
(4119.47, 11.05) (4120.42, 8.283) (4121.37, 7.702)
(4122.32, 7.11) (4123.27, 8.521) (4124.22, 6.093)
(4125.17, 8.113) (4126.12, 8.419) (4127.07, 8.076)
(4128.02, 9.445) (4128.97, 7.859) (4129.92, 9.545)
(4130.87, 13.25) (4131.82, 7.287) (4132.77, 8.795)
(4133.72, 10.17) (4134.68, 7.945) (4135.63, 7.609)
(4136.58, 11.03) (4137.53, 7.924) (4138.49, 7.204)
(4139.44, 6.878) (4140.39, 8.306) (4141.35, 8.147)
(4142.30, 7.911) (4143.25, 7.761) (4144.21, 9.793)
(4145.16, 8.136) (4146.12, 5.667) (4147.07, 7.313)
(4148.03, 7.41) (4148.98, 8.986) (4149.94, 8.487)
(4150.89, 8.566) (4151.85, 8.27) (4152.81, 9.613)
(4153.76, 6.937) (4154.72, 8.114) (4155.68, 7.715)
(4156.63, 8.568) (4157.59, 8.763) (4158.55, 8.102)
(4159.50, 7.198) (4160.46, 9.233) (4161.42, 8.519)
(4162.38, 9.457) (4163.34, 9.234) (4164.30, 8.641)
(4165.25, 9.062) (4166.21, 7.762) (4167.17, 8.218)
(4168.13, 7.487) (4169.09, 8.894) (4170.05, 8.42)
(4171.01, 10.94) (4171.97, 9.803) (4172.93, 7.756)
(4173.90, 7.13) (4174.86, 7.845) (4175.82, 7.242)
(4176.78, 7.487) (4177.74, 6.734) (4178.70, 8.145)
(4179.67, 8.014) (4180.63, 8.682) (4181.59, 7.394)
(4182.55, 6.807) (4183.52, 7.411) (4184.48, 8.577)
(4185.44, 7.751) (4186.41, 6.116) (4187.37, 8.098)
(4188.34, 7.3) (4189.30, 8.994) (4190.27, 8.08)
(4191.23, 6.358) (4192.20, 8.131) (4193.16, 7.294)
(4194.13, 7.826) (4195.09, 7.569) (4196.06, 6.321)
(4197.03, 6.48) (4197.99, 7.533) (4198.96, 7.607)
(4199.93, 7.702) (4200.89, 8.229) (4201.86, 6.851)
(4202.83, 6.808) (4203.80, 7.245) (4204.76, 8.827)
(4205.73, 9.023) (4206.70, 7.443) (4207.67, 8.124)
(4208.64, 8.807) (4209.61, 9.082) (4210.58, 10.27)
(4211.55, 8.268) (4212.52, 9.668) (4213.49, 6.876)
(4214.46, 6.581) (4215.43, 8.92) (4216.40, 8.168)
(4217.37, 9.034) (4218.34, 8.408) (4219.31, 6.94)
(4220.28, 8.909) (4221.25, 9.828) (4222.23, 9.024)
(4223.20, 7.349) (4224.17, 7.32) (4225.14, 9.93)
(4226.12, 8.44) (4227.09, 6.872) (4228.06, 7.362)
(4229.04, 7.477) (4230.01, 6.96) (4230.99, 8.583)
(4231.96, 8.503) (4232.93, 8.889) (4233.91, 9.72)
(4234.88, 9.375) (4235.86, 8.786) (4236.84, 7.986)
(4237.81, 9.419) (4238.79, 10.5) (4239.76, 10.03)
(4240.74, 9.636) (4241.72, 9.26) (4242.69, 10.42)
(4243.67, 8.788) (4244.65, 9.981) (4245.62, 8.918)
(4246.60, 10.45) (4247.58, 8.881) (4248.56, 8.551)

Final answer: 2.42 angstrom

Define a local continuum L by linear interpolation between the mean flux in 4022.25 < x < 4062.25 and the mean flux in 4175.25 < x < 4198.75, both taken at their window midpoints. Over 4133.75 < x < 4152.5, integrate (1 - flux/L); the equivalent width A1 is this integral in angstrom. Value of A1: -1.3 angstrom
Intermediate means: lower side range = 7.84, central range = 8.13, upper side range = 7.52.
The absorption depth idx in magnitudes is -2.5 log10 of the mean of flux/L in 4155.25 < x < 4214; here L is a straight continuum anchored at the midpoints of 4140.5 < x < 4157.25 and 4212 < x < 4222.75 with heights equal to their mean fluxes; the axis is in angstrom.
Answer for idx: 0.03 mag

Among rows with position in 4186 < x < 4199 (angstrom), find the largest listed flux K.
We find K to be 8.994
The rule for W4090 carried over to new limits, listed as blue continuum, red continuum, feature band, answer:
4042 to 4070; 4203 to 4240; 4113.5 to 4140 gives -0.96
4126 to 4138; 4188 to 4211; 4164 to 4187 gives 0.72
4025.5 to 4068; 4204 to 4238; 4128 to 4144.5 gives -1.10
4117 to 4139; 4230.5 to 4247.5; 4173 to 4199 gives 4.20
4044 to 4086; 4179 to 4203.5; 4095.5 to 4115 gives -0.07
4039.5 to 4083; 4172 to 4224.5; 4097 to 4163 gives -2.85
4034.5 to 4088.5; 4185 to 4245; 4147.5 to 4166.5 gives -0.87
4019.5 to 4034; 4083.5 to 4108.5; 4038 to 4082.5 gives 1.54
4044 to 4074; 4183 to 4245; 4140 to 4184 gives -0.49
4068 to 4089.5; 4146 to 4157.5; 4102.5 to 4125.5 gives -0.20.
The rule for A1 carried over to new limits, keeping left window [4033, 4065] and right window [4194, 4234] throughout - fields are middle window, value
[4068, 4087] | 0.10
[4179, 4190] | 0.36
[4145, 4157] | -0.04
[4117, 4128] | -0.31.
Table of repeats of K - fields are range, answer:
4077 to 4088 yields 8.716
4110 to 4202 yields 13.25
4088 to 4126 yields 11.05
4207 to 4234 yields 10.27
